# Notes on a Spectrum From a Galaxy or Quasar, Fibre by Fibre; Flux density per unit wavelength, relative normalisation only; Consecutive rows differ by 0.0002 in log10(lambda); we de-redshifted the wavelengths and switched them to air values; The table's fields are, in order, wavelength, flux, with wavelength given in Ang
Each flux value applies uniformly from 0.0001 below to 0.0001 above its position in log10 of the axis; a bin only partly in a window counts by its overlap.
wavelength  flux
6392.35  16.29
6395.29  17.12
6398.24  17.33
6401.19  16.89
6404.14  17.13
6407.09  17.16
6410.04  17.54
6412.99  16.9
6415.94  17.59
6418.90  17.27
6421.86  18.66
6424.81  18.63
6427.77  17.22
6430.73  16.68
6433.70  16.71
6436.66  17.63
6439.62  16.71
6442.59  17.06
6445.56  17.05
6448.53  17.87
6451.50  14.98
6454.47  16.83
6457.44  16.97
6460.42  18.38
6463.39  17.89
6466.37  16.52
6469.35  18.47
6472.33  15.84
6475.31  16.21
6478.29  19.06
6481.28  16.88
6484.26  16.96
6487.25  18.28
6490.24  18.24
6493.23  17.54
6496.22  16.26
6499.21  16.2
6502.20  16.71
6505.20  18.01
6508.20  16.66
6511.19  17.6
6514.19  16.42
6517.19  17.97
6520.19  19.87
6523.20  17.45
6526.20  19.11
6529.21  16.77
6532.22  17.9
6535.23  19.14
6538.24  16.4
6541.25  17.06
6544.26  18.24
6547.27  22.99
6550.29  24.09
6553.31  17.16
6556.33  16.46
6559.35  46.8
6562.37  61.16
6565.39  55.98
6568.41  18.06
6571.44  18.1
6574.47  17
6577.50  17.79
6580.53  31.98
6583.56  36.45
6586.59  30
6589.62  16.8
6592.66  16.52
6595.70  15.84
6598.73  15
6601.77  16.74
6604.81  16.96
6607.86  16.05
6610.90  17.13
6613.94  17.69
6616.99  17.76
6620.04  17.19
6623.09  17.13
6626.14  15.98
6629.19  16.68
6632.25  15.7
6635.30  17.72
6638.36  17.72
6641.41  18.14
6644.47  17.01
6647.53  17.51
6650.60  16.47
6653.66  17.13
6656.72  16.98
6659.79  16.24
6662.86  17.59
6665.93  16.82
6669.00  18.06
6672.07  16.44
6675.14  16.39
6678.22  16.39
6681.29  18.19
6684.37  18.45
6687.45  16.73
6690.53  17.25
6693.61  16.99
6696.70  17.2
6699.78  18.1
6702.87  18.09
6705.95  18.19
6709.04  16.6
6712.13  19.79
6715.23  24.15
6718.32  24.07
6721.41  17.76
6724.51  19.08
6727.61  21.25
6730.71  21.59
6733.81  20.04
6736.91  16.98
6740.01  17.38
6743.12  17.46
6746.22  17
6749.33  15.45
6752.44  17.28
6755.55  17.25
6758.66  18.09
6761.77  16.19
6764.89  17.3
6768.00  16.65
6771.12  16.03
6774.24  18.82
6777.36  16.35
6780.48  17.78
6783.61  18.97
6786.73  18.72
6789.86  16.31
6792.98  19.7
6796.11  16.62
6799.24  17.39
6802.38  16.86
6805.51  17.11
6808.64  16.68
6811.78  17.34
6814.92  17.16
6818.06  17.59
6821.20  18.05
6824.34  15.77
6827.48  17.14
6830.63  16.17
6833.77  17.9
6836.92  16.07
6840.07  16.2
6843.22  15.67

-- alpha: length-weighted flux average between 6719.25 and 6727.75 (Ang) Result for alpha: 19.4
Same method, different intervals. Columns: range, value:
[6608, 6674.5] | 17.1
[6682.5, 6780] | 18.2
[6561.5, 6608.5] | 24.7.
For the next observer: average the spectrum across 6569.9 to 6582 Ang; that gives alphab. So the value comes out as 21.2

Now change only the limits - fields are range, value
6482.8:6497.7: 17.5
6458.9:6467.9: 17.6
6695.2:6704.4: 17.8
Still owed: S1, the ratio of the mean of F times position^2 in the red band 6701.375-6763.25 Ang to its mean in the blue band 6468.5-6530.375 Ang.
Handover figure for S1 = 1.15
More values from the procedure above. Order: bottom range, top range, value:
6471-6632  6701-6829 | 0.94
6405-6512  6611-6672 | 1.05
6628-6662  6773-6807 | 1.08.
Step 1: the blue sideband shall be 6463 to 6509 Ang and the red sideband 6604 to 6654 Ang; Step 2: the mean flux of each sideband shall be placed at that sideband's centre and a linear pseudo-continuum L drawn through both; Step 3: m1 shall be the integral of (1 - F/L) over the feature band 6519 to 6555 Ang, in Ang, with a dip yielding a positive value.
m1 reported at -3.5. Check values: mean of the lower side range 17.2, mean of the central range 18.8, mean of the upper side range 17.1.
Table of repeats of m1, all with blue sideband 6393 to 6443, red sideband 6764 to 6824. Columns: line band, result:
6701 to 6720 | -3.0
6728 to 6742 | -1.4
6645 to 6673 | 0.5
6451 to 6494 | 0.0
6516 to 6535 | -1.0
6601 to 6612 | 0.4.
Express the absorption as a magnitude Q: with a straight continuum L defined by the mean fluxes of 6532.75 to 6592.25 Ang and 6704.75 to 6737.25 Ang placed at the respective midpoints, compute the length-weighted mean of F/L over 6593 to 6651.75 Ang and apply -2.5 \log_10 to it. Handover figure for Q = 0.37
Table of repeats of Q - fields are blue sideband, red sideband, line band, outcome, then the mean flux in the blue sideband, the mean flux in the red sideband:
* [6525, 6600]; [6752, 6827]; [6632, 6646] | 0.25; 24.2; 17.3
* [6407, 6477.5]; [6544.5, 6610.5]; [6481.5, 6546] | 0.20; 17.2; 24.9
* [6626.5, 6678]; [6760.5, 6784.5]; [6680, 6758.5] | -0.08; 17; 17.2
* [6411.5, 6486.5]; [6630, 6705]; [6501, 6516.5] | 0.01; 17.2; 17.2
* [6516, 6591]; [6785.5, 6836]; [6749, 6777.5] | 0.09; 24.5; 17.3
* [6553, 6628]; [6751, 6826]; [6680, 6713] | 0.14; 23.4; 17.3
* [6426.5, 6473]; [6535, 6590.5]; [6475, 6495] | 0.14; 17.1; 26.7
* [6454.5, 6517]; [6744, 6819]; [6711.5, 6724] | -0.23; 17.3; 17.3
